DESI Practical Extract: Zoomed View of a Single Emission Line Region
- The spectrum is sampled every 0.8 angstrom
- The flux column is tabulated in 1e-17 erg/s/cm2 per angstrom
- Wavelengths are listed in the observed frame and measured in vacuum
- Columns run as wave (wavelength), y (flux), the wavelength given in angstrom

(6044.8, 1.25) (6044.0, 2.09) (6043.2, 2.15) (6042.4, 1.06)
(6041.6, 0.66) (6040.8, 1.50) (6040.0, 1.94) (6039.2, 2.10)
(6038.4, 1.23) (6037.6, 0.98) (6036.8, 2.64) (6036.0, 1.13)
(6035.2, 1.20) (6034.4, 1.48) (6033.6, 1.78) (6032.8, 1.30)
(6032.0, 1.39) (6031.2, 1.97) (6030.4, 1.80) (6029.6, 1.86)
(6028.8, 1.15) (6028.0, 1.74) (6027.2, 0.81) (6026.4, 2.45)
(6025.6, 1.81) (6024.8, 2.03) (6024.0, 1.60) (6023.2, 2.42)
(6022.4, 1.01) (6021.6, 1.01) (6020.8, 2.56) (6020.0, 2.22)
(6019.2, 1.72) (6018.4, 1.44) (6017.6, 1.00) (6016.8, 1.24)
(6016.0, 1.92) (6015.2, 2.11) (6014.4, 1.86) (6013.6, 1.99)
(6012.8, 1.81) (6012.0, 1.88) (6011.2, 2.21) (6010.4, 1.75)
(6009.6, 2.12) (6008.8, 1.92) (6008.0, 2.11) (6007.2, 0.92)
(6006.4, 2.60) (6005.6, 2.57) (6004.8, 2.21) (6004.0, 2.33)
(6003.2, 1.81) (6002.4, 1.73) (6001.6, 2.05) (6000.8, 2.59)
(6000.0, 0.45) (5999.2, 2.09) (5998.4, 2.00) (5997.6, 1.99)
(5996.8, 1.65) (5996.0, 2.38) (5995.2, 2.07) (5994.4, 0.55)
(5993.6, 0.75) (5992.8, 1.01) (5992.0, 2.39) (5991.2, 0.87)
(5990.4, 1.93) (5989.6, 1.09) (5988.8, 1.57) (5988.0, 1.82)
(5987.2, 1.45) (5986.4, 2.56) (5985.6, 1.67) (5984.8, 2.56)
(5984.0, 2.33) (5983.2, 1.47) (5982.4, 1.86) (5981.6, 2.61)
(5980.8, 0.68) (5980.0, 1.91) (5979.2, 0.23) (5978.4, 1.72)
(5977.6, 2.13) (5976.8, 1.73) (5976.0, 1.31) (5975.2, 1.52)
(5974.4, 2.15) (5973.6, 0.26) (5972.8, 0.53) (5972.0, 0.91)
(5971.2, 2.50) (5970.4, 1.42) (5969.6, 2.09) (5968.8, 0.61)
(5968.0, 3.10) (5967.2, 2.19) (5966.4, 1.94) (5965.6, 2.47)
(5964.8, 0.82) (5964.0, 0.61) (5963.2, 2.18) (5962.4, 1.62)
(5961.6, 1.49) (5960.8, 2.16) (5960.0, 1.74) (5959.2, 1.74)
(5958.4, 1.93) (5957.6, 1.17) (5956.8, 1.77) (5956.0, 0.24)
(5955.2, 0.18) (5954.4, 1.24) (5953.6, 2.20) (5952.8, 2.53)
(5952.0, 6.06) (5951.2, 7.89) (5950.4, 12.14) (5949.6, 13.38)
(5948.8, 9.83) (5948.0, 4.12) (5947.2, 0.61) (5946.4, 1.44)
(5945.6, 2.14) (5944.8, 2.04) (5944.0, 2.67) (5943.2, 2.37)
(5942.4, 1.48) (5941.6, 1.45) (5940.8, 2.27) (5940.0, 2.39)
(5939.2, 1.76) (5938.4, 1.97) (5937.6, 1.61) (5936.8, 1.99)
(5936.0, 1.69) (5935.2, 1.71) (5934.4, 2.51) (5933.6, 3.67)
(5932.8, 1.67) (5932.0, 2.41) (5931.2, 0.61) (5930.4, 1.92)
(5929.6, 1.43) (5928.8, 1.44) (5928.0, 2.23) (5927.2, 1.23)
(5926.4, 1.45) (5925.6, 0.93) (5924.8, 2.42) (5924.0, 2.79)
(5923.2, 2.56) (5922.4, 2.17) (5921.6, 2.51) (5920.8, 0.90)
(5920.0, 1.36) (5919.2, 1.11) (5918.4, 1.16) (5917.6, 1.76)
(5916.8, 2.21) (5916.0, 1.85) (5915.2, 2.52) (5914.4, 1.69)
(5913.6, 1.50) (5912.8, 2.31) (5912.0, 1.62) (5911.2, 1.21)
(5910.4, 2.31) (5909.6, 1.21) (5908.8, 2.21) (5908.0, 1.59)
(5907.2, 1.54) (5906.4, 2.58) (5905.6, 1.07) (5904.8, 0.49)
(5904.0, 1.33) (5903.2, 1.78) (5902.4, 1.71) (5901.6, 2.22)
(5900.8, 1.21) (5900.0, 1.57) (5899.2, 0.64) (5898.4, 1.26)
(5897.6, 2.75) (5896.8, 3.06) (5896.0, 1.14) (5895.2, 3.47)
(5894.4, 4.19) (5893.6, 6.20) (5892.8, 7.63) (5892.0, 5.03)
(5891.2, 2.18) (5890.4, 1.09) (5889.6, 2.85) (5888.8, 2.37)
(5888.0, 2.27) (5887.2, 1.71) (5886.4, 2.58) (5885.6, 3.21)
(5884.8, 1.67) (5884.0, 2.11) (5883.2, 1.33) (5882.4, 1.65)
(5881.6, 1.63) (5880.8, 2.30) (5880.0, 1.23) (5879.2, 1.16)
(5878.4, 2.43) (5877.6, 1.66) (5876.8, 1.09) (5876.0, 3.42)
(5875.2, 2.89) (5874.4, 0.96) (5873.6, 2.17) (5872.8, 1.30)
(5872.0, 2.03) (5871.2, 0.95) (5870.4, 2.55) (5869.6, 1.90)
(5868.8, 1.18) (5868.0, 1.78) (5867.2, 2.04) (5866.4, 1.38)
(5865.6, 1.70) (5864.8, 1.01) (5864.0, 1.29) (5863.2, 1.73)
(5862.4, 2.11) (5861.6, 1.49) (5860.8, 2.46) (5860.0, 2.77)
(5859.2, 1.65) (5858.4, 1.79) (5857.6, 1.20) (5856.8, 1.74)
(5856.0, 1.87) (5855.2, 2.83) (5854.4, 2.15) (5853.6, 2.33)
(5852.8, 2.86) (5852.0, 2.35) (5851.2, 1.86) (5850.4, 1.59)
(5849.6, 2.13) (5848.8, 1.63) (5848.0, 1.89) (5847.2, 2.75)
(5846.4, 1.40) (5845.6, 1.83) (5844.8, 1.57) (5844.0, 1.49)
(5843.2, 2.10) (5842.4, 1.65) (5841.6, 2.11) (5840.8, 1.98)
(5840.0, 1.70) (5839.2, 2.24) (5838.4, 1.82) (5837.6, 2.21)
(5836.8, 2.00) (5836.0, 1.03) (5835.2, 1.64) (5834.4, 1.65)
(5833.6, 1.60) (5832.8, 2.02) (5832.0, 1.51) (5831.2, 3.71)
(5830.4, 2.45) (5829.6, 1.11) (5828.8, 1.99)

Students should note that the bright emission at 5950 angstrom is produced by [O III] 5007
